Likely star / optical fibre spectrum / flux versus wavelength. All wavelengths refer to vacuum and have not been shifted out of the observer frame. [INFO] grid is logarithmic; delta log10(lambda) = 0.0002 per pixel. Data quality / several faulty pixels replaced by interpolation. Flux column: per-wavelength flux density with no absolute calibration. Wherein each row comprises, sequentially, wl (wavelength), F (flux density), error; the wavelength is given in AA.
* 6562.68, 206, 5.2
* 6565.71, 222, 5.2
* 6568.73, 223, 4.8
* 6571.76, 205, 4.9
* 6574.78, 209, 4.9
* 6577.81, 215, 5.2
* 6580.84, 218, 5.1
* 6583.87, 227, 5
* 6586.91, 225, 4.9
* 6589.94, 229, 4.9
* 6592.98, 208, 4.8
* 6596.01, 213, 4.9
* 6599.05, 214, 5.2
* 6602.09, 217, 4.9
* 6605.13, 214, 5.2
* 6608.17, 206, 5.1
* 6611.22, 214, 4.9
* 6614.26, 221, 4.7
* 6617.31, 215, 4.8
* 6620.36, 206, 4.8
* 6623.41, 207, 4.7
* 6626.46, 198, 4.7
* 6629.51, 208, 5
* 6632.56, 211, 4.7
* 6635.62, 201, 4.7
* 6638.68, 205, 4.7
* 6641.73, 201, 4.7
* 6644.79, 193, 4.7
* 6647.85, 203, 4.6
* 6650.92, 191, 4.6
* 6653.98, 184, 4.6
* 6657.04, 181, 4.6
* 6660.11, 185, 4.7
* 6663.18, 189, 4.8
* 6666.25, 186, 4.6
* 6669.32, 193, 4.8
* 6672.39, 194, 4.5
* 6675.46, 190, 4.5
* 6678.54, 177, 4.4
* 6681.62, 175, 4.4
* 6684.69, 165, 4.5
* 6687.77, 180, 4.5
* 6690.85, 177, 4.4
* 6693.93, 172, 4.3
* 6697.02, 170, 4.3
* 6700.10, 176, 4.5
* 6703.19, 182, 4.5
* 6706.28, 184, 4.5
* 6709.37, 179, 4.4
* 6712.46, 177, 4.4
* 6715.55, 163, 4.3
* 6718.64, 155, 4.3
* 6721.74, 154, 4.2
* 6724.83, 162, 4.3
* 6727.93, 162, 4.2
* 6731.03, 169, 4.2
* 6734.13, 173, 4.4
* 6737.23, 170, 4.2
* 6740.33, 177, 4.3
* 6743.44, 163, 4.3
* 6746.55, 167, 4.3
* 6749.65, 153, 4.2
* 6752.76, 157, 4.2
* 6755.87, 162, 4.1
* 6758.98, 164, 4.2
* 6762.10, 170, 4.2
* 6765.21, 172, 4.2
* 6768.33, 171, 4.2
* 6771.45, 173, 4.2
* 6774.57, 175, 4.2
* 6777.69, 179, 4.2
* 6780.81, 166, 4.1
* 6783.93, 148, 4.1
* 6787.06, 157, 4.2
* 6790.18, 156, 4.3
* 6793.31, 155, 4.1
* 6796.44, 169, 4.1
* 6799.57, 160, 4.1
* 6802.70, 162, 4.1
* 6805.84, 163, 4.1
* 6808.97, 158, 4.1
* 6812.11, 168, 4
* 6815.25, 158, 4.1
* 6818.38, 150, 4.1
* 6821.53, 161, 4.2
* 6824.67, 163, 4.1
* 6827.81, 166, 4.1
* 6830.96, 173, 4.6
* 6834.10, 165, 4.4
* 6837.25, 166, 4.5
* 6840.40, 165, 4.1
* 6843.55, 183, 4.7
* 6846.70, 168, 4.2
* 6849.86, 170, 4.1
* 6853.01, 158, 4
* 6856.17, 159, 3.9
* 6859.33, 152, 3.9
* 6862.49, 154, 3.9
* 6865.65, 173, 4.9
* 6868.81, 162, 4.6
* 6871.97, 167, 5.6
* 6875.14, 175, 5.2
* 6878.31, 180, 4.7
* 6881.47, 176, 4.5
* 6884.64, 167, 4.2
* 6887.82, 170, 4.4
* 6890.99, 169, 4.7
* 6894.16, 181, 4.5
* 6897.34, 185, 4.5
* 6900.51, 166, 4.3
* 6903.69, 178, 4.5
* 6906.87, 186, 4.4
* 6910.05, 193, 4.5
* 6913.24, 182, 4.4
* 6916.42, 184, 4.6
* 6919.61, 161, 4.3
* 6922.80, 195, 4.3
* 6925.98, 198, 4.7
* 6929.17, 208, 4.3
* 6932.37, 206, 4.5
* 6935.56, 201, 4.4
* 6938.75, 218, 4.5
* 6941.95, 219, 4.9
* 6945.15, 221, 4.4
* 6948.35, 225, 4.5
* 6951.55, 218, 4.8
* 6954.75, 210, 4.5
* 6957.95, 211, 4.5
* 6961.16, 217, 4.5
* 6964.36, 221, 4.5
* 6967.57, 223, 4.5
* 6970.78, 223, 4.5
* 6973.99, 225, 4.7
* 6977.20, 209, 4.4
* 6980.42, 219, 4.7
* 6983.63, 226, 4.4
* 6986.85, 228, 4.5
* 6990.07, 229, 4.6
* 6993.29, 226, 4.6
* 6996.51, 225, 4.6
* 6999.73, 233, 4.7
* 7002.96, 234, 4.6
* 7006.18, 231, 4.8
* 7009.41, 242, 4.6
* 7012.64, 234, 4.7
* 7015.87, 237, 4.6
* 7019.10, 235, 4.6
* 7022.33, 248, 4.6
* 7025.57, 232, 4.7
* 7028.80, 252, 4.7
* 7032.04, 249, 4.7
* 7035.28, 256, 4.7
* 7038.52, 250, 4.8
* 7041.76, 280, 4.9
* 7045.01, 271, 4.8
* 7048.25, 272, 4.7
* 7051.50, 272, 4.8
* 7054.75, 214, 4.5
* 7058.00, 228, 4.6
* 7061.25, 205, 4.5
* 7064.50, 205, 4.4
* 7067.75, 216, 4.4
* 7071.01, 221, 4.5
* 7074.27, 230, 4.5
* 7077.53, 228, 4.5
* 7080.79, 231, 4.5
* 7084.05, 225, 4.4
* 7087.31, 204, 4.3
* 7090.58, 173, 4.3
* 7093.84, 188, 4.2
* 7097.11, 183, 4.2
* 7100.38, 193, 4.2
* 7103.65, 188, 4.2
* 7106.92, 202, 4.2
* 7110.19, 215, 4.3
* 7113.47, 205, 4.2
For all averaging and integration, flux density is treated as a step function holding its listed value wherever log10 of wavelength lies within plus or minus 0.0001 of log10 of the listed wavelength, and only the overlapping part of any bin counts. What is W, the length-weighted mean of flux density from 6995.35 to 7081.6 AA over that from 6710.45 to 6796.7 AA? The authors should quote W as 1.44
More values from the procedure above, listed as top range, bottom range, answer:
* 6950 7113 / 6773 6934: 1.32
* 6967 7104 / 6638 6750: 1.28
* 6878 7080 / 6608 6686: 1.11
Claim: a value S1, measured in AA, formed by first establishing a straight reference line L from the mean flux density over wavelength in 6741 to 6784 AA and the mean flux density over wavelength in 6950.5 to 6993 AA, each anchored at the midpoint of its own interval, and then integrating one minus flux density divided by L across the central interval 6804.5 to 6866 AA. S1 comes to 7.2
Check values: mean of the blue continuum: 167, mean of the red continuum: 220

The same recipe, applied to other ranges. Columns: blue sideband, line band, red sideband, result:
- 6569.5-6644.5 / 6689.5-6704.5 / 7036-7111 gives 2.7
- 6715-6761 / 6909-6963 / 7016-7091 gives 1.2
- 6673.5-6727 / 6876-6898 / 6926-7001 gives 3.3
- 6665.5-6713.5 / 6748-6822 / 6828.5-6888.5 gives 4.3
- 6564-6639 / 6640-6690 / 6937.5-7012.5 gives 6.6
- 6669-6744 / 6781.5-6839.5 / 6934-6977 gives 9.3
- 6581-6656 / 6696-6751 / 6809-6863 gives 5.4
